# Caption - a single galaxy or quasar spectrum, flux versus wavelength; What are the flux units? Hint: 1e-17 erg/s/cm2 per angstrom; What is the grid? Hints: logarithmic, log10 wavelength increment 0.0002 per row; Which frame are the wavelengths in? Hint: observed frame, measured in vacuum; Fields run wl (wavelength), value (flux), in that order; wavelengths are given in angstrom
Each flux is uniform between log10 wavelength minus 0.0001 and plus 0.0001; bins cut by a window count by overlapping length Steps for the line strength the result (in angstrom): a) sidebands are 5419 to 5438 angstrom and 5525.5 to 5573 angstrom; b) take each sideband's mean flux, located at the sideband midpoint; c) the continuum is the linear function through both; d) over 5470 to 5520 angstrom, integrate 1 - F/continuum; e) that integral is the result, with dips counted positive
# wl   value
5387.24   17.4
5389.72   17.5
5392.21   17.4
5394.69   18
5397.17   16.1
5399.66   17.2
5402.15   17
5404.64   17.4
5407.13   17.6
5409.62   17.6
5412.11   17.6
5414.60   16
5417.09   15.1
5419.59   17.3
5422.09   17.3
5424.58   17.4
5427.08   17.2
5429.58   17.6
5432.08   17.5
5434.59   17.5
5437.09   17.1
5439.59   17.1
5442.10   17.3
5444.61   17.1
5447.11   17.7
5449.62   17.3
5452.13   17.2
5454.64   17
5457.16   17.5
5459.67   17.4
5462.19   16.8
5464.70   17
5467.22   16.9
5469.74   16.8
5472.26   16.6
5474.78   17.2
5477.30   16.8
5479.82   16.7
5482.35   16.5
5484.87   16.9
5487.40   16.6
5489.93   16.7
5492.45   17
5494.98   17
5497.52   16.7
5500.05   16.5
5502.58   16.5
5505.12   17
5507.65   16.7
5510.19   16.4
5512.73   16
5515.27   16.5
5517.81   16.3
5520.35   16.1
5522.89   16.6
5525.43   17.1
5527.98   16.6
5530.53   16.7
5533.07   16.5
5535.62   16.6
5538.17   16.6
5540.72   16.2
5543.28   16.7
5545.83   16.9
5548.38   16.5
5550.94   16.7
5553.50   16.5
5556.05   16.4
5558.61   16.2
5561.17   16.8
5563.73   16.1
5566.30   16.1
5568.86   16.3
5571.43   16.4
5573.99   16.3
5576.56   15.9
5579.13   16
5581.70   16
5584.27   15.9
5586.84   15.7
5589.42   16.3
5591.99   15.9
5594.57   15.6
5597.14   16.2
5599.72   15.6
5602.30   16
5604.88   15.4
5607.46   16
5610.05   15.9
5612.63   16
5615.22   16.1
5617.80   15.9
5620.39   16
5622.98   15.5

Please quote 0.7 angstrom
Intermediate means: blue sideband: 17.4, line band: 16.7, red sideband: 16.5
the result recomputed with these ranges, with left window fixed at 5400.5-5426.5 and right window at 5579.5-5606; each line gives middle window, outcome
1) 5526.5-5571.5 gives -0.9 angstrom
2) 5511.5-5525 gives 0.0 angstrom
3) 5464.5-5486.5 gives -0.2 angstrom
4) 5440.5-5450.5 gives -0.3 angstrom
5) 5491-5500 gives -0.2 angstrom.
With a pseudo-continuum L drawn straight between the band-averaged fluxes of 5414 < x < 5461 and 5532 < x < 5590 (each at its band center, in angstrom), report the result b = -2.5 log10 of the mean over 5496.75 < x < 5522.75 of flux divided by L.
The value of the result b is 0.01 mag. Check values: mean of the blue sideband 17.2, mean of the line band 16.5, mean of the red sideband 16.3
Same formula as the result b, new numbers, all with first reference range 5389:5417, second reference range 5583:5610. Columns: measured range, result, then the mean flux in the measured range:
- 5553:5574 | -0.02 mag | 16.3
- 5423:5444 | -0.03 mag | 17.3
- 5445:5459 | -0.03 mag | 17.3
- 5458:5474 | -0.01 mag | 16.9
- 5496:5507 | -0.01 mag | 16.7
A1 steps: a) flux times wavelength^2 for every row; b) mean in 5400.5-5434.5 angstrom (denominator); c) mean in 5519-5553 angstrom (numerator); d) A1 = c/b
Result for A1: 1.01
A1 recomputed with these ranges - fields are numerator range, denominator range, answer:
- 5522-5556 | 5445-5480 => 1.00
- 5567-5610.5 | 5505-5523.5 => 1.00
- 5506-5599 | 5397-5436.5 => 1.00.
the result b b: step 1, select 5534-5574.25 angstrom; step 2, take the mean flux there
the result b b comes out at 16.5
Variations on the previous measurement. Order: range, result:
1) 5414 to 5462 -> 17.1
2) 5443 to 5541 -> 16.8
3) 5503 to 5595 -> 16.4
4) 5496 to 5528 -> 16.5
